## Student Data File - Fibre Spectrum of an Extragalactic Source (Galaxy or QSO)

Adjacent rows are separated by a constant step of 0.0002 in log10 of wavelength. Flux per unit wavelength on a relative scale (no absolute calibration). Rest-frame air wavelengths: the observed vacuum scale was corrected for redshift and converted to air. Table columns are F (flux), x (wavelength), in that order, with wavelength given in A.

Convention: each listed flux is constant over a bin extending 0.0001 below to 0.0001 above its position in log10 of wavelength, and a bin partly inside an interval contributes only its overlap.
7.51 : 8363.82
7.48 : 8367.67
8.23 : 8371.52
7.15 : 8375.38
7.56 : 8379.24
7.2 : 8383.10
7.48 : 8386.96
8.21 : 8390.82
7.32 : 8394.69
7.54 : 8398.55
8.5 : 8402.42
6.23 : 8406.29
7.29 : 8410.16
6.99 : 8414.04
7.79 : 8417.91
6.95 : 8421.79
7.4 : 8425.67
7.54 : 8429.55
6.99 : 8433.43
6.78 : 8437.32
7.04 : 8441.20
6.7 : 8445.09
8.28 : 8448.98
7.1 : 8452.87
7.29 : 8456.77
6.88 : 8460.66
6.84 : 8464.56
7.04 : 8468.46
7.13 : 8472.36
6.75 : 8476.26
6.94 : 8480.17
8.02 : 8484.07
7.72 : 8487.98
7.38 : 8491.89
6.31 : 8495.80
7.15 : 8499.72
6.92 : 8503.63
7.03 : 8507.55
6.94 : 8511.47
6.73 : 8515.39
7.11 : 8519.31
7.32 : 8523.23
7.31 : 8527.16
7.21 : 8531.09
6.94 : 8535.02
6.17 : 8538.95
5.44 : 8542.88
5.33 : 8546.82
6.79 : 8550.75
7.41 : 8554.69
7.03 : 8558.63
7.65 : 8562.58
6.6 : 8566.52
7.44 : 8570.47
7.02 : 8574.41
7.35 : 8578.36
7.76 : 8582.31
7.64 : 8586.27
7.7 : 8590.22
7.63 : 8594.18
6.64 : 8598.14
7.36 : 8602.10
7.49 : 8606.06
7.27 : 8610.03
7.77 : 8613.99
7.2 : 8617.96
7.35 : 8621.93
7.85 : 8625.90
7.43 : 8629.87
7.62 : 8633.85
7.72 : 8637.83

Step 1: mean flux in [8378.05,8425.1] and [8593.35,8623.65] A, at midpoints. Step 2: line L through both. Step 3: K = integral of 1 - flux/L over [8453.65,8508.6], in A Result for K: 2.1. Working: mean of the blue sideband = 7.42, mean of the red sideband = 7.33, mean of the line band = 7.1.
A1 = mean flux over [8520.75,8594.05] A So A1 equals 7.02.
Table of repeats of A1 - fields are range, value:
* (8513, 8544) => 6.82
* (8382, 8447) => 7.29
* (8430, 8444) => 6.99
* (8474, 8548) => 6.9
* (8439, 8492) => 7.22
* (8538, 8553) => 5.95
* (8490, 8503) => 6.94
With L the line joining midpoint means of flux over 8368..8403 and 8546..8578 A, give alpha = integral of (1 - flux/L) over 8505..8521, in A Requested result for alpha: 0.5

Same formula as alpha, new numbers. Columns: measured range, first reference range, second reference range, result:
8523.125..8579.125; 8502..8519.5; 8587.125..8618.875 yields 2.3 A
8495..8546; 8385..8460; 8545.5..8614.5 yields 3.3 A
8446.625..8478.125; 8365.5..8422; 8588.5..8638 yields 1.3 A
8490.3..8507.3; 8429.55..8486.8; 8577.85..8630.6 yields 0.7 A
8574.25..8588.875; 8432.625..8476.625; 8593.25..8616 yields -0.4 A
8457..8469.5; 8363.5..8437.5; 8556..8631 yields 0.7 A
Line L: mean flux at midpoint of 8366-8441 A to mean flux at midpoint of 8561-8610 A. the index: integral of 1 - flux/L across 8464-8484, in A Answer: 0.9 A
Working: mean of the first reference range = 7.39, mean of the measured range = 7.05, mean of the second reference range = 7.35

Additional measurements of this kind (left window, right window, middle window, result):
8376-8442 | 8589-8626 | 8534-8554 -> 3.3 A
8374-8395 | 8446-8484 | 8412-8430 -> 0.1 A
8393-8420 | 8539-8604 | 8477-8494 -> -0.6 A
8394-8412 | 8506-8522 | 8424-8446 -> 0.5 A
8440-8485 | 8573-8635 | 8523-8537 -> 0.2 A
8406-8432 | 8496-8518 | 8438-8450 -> -0.1 A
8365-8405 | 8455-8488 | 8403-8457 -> 1.3 A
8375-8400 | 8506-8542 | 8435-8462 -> 0.4 A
